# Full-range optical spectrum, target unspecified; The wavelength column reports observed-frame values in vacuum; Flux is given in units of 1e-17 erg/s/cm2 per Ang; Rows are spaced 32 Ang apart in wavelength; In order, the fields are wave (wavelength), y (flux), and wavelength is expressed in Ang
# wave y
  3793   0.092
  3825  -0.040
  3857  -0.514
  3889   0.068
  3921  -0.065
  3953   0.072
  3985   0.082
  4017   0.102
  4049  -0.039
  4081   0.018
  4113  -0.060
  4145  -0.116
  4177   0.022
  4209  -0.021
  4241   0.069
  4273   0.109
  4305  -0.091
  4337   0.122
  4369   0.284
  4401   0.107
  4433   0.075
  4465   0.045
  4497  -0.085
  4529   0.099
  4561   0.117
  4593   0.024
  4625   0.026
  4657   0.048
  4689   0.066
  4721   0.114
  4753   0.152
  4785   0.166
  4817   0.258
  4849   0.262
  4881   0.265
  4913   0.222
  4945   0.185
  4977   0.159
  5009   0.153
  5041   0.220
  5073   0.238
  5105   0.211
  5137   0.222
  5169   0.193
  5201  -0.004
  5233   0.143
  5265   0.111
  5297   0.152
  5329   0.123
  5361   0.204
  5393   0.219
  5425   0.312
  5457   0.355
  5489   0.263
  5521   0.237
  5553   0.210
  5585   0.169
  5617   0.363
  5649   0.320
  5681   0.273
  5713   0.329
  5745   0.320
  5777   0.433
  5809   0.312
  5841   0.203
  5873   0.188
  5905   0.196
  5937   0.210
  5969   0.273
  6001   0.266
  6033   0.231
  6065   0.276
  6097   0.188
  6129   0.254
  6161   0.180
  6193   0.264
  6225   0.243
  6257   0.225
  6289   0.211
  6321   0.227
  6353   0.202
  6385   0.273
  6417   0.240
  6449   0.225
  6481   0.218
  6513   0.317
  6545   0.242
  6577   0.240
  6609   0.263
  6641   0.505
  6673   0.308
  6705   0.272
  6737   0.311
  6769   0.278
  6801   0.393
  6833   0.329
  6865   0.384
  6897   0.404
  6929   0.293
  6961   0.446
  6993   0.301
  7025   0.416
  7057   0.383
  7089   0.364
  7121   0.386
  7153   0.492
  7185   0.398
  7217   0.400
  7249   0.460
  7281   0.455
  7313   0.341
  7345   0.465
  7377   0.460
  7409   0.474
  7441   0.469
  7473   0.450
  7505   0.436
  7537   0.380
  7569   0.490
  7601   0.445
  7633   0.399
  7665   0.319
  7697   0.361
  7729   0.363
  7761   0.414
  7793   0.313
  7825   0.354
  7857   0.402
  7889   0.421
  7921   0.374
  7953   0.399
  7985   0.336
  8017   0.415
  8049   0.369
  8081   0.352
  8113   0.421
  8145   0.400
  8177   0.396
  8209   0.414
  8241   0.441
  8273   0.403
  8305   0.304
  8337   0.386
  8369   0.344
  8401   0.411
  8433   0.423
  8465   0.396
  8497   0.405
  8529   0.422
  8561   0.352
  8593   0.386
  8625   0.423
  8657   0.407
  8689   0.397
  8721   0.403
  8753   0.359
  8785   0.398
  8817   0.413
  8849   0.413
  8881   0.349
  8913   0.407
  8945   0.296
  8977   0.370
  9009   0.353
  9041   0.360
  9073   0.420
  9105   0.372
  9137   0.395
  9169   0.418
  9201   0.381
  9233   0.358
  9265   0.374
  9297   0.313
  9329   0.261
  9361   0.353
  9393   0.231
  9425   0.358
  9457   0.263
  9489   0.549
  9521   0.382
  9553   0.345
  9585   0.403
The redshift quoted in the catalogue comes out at 0.780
